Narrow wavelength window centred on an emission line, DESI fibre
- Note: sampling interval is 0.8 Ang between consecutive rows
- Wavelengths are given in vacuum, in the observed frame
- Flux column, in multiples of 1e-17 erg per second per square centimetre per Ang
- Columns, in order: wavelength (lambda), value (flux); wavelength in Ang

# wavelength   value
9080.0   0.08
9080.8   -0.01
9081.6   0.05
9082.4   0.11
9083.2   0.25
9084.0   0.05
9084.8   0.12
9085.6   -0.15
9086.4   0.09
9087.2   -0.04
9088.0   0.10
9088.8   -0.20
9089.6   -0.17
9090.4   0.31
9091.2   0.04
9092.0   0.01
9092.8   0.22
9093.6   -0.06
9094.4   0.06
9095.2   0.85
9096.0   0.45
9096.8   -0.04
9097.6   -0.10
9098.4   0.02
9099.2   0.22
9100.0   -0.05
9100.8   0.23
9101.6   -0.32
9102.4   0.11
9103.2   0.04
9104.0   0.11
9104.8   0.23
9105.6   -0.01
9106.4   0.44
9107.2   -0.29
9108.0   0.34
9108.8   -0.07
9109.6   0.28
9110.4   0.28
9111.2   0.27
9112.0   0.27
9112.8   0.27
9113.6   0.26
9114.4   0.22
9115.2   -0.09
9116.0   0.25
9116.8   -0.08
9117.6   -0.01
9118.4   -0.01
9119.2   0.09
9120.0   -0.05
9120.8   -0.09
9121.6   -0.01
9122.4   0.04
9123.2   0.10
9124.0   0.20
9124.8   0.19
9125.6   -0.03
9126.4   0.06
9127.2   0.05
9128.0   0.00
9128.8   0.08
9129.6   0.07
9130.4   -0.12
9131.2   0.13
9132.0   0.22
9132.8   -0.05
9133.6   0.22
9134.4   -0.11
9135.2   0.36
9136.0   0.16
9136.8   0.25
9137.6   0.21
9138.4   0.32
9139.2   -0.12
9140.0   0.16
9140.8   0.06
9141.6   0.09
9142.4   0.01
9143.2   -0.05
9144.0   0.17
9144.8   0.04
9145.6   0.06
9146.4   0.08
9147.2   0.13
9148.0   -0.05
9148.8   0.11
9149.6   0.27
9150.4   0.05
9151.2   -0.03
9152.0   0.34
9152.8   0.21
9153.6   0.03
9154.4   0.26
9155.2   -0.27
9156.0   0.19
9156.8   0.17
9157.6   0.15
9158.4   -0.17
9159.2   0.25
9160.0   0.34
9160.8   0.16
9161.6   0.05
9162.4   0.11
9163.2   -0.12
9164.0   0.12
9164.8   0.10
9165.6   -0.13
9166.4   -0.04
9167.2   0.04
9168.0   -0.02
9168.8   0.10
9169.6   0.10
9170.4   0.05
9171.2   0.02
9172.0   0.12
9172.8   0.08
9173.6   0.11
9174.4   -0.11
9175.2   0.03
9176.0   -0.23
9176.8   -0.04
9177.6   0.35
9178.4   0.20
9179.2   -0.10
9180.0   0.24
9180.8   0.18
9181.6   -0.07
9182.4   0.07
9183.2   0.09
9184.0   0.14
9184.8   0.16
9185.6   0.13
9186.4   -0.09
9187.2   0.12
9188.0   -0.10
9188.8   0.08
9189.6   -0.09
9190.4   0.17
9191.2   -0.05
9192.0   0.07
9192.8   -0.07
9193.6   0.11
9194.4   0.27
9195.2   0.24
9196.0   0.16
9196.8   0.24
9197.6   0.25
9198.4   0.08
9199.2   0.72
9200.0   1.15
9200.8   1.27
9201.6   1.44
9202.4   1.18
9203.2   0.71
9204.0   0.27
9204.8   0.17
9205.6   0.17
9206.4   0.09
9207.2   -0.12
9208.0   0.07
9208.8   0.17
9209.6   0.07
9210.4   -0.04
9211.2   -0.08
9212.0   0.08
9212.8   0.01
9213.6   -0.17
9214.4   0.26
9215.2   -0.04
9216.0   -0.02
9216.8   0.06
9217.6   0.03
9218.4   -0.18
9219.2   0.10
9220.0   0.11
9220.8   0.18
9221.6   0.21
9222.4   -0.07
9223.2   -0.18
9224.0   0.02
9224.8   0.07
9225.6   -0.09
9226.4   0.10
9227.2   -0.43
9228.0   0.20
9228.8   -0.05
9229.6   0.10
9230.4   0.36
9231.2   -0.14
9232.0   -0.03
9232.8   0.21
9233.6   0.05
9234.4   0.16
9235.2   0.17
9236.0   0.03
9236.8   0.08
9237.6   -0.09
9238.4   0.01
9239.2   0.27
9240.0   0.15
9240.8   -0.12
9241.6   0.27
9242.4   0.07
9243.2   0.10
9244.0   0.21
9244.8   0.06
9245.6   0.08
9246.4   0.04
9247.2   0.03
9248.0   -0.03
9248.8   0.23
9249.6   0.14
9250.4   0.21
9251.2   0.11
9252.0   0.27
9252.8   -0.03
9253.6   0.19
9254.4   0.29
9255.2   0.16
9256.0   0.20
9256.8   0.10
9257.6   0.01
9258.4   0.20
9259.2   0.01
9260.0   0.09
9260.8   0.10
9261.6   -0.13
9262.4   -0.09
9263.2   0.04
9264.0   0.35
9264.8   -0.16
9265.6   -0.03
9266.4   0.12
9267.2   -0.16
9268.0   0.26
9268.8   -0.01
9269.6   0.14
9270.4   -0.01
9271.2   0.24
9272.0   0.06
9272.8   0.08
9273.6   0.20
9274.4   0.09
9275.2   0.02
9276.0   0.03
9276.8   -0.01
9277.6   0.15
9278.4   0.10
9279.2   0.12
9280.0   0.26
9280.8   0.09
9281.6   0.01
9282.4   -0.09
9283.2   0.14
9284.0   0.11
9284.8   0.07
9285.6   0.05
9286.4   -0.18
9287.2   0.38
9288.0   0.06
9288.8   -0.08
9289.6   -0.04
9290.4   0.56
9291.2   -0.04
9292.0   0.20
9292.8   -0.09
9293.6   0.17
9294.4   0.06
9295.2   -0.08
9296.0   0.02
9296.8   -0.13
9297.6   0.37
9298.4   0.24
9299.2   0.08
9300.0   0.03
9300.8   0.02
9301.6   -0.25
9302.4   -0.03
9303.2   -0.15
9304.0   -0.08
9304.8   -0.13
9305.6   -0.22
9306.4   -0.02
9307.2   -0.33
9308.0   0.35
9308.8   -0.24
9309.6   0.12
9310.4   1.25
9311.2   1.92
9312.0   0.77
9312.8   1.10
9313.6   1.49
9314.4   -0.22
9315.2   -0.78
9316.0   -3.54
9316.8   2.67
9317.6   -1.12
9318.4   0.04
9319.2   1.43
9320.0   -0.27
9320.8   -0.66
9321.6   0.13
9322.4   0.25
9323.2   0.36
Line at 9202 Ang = H-beta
